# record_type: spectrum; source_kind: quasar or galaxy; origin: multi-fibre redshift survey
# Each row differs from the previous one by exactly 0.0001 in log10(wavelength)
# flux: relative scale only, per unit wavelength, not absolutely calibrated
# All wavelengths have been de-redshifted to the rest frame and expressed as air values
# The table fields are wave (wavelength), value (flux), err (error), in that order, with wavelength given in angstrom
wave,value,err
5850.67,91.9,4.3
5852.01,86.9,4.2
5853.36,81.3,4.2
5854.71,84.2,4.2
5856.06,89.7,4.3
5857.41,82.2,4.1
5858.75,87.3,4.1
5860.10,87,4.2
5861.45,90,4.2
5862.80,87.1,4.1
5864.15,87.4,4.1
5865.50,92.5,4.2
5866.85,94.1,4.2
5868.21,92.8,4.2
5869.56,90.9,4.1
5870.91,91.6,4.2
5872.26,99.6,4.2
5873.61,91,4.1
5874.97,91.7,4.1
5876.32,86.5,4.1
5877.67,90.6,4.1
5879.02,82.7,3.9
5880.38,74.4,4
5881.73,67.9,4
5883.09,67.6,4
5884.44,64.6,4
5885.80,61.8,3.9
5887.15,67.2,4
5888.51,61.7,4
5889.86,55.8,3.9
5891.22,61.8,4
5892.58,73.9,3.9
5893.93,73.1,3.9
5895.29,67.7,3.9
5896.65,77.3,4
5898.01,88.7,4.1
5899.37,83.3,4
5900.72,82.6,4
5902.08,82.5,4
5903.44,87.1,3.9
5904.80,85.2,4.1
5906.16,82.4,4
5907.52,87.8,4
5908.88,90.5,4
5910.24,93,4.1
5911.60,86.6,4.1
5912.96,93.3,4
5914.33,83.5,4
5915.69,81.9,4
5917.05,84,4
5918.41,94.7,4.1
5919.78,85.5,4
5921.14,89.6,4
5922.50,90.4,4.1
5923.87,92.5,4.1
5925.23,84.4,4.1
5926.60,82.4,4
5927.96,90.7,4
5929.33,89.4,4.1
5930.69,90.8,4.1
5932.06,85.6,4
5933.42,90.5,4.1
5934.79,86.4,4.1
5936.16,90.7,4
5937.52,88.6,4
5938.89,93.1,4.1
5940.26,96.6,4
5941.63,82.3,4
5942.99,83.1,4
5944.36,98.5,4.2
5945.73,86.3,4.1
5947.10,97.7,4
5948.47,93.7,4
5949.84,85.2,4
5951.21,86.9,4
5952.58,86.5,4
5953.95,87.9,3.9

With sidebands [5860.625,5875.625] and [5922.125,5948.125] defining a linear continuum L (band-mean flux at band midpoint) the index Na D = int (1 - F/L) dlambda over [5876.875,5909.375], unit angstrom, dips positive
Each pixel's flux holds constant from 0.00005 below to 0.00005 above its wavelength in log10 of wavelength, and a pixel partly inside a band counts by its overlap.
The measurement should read 5.4 angstrom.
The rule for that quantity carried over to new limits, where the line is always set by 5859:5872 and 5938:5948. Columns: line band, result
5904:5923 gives 0.66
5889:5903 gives 2.47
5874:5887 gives 2.05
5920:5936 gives 0.45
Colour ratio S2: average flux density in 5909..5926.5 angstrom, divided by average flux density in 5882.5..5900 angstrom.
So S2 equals 1.27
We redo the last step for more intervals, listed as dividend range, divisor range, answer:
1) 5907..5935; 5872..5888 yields 1.13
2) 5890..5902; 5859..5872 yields 0.83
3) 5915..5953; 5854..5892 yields 1.09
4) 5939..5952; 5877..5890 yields 1.29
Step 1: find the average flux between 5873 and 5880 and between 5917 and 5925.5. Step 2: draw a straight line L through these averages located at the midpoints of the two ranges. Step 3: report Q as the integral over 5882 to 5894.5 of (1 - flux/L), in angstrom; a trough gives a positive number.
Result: 3.2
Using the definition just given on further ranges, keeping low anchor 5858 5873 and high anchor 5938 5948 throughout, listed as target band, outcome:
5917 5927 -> 0.30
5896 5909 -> 0.93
